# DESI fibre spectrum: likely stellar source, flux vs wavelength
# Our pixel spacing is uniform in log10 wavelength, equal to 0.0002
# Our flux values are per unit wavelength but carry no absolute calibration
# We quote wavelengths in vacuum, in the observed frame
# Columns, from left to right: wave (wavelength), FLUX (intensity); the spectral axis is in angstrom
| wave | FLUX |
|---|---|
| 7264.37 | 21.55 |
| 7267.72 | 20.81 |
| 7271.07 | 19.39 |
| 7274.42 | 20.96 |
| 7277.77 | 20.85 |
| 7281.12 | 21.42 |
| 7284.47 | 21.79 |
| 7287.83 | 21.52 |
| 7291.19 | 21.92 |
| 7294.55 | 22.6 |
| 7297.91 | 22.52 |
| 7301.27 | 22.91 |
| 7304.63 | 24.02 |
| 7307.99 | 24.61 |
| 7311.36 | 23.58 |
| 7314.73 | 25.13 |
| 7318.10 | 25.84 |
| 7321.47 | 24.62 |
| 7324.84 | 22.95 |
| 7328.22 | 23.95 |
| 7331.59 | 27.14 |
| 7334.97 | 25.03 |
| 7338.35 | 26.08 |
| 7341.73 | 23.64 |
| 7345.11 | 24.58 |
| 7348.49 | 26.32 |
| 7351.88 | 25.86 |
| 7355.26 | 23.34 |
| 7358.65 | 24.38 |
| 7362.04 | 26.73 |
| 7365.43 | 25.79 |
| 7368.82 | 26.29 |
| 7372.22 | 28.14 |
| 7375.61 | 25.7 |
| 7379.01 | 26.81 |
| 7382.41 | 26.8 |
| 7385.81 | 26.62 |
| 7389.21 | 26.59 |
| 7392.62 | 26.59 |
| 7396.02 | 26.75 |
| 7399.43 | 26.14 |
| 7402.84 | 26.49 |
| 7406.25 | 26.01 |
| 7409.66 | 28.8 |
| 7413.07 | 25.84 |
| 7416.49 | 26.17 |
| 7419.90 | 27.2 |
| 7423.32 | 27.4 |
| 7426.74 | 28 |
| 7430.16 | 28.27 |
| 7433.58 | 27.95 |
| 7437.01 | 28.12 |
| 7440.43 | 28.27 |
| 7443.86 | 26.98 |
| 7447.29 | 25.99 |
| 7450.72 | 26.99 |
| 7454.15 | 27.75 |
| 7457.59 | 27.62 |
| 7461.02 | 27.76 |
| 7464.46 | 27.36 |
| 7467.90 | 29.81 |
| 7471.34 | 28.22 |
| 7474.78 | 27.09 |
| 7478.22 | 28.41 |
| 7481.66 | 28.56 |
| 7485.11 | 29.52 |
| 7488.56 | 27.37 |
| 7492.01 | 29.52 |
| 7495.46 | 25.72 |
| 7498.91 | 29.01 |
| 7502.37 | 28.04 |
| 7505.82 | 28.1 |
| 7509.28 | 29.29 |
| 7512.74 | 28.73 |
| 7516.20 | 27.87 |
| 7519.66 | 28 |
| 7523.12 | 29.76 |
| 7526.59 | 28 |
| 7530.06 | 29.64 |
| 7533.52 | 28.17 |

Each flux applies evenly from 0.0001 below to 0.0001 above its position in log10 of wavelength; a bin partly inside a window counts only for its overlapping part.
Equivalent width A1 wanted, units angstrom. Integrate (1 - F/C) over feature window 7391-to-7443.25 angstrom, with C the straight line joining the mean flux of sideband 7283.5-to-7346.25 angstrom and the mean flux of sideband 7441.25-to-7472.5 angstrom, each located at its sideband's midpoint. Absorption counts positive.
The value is -1.2 angstrom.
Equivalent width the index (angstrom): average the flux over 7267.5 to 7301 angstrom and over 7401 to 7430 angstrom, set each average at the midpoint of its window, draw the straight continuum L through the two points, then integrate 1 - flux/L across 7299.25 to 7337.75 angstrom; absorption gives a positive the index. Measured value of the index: -2.7 angstrom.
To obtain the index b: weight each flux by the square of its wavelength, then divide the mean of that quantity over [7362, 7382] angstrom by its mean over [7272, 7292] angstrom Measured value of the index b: 1.28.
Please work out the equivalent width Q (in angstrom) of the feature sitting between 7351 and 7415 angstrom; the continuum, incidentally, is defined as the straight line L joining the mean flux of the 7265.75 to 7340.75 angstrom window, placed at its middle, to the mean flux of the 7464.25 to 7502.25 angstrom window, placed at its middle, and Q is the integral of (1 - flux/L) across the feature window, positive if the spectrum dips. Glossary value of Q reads -2.22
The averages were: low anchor 23.2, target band 26.3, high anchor 28.3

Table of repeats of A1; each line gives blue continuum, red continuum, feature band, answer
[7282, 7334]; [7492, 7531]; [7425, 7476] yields -1.46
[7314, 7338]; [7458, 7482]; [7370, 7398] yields -0.50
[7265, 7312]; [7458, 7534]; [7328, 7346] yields -1.29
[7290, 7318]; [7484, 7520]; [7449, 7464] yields -0.17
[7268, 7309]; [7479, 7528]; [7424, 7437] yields -0.90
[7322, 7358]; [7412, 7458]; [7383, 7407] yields -0.18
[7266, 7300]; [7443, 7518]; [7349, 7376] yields -1.96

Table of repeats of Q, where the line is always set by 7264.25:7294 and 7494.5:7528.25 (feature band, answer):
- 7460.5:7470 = -0.5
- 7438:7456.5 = -0.6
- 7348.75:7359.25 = -0.6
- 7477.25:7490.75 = -0.5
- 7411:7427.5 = -0.9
